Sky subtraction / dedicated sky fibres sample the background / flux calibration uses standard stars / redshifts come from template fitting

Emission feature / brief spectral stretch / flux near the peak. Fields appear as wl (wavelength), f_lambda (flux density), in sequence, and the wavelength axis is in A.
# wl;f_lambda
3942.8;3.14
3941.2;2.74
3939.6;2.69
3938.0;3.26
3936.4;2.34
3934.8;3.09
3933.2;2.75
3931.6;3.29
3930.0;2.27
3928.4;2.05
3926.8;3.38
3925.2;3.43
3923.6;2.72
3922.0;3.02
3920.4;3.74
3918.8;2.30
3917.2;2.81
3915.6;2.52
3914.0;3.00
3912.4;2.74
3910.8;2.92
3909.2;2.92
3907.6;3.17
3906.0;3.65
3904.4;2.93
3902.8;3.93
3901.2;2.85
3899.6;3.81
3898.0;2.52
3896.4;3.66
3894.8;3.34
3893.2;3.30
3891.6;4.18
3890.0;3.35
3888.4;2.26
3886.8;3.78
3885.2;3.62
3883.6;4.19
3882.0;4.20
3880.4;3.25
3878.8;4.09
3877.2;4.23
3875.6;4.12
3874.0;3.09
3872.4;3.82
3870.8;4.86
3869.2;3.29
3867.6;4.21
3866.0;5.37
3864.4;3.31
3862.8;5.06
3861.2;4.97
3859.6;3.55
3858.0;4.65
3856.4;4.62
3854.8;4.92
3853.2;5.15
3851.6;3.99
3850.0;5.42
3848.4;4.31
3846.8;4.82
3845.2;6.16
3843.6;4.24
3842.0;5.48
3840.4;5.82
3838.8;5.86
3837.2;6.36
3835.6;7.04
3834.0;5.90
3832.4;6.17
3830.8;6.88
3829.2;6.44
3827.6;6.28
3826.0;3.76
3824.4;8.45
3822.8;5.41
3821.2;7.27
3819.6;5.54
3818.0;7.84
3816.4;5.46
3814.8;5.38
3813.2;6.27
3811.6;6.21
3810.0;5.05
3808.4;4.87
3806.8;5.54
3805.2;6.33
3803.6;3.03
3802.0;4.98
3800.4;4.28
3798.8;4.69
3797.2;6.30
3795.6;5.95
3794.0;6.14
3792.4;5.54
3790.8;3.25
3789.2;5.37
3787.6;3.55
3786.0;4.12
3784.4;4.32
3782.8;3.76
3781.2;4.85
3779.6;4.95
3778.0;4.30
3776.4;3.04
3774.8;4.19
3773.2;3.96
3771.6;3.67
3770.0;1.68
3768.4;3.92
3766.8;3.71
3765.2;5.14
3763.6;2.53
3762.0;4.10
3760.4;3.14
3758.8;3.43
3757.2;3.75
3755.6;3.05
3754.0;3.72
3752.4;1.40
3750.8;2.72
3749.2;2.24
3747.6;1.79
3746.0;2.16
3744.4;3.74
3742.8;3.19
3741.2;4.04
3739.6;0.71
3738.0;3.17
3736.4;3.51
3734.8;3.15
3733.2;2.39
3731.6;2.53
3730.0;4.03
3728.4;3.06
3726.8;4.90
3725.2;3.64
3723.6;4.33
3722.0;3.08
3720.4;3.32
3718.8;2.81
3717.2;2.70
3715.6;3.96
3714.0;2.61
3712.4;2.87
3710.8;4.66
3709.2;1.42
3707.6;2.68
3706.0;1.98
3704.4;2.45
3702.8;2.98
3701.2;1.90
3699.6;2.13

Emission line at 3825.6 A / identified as C IV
